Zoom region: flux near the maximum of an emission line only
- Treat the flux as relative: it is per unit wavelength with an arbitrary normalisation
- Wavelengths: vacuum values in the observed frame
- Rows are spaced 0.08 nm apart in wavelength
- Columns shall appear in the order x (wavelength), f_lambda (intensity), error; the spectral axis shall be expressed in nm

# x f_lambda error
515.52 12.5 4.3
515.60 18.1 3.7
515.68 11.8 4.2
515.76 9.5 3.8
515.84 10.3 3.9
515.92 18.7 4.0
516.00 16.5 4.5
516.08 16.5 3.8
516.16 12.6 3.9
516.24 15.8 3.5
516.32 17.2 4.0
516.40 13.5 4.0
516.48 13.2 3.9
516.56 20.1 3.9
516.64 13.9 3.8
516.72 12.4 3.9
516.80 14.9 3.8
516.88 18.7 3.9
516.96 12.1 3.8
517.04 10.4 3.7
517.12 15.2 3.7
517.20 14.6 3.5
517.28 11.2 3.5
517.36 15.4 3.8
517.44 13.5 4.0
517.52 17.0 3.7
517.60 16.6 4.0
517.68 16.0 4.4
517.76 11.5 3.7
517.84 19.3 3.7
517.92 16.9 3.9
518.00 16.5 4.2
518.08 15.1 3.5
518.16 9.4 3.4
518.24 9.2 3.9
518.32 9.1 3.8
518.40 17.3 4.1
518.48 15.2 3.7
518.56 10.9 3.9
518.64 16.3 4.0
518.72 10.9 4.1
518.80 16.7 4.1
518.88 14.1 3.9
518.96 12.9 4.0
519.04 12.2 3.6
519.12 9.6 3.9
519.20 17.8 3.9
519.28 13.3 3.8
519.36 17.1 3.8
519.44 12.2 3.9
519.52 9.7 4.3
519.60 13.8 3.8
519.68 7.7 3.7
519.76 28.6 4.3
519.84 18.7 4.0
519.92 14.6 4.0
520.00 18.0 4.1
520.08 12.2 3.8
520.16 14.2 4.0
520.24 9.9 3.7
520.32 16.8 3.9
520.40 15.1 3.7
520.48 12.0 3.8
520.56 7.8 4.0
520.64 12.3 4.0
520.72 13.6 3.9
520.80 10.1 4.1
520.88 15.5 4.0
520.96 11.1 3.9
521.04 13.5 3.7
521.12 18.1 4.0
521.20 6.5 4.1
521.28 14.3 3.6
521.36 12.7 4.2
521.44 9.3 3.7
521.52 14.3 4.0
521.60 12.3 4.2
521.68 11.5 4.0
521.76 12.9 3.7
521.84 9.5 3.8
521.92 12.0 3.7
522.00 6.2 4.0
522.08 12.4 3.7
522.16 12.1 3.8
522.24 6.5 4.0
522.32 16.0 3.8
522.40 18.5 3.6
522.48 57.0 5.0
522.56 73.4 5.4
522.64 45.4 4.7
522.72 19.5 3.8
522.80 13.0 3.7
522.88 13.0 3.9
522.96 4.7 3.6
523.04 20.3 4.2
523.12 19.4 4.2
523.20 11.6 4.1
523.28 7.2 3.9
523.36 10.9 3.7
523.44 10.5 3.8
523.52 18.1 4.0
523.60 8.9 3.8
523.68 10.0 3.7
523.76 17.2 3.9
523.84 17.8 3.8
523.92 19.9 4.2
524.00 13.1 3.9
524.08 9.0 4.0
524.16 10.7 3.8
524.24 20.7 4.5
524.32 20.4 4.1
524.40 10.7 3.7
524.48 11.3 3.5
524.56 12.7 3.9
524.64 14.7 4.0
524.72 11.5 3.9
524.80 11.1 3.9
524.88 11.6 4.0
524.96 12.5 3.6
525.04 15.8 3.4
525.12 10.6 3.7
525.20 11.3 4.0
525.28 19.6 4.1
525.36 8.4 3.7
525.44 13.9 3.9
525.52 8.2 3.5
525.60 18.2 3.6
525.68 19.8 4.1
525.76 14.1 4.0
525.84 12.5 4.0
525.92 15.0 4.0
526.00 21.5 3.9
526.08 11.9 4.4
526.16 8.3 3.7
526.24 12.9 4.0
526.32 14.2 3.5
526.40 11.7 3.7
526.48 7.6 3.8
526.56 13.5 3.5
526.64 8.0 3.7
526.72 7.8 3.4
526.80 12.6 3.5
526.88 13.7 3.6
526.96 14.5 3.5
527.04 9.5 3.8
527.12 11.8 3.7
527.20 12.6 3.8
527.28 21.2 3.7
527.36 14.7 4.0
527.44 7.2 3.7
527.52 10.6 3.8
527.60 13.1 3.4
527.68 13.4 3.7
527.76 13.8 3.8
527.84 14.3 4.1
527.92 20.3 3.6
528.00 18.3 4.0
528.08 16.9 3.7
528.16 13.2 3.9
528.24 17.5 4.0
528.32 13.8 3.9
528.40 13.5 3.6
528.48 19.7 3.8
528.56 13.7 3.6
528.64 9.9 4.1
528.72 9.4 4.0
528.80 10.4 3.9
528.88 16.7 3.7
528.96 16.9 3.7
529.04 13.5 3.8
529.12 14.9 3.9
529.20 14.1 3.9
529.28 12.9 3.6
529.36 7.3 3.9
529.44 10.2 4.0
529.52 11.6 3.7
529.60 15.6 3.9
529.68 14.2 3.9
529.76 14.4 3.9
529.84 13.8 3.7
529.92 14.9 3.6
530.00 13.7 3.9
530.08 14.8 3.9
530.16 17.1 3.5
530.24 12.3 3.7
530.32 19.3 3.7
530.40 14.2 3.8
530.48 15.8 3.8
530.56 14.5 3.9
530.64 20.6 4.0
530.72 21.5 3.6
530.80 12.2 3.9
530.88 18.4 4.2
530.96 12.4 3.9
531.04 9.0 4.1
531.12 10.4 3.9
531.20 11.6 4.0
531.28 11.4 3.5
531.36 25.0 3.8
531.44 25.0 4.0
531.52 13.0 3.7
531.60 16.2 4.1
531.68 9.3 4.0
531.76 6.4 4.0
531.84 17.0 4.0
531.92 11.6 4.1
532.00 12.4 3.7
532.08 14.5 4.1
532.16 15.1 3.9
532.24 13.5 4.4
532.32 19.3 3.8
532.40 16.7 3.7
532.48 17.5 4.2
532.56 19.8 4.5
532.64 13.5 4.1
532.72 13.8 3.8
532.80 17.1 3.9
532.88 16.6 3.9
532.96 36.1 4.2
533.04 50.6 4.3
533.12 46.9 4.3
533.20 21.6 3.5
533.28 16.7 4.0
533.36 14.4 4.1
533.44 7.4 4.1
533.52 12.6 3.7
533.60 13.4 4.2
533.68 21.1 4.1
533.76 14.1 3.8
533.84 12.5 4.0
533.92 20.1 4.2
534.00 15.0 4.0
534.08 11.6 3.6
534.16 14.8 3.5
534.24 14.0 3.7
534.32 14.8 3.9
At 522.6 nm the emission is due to H-beta 4861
